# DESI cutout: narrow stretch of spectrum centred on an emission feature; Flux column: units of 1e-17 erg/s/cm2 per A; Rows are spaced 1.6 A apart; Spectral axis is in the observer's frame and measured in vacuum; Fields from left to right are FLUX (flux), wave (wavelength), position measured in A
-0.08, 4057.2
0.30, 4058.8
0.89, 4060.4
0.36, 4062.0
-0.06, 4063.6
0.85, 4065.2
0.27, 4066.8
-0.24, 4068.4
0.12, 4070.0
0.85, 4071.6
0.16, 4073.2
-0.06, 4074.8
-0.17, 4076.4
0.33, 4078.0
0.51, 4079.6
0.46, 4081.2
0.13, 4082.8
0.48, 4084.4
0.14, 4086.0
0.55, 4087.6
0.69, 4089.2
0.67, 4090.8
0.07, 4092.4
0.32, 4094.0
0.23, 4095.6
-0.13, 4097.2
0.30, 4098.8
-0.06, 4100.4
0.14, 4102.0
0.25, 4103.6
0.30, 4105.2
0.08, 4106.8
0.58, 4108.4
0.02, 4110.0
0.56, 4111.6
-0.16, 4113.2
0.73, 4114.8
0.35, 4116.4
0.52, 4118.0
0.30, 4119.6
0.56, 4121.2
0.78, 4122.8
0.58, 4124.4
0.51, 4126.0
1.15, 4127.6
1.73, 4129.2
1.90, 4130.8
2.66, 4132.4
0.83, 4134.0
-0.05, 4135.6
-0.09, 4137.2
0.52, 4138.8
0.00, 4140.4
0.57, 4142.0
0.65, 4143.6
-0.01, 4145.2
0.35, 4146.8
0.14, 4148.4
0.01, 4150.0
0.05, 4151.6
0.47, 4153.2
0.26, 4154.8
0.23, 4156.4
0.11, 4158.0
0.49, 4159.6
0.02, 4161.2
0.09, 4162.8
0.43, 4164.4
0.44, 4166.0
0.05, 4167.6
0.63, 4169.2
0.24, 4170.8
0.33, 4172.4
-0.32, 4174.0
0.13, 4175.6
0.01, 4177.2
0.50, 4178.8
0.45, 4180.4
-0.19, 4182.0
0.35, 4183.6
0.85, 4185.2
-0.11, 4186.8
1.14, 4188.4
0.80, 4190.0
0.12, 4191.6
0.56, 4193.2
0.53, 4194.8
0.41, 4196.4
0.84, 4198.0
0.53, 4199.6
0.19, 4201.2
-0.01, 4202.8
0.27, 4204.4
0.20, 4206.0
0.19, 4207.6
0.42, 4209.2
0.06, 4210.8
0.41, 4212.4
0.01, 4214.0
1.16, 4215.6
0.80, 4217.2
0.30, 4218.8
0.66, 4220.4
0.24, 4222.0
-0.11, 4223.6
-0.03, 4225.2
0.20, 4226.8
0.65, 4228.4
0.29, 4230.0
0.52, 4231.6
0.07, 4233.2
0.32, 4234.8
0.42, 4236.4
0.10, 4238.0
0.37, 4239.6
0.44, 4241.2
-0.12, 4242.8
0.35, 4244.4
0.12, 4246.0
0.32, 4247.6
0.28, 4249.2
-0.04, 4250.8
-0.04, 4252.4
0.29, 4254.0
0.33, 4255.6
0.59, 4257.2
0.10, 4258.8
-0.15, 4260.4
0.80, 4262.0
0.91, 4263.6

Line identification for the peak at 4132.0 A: [O II] 3727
